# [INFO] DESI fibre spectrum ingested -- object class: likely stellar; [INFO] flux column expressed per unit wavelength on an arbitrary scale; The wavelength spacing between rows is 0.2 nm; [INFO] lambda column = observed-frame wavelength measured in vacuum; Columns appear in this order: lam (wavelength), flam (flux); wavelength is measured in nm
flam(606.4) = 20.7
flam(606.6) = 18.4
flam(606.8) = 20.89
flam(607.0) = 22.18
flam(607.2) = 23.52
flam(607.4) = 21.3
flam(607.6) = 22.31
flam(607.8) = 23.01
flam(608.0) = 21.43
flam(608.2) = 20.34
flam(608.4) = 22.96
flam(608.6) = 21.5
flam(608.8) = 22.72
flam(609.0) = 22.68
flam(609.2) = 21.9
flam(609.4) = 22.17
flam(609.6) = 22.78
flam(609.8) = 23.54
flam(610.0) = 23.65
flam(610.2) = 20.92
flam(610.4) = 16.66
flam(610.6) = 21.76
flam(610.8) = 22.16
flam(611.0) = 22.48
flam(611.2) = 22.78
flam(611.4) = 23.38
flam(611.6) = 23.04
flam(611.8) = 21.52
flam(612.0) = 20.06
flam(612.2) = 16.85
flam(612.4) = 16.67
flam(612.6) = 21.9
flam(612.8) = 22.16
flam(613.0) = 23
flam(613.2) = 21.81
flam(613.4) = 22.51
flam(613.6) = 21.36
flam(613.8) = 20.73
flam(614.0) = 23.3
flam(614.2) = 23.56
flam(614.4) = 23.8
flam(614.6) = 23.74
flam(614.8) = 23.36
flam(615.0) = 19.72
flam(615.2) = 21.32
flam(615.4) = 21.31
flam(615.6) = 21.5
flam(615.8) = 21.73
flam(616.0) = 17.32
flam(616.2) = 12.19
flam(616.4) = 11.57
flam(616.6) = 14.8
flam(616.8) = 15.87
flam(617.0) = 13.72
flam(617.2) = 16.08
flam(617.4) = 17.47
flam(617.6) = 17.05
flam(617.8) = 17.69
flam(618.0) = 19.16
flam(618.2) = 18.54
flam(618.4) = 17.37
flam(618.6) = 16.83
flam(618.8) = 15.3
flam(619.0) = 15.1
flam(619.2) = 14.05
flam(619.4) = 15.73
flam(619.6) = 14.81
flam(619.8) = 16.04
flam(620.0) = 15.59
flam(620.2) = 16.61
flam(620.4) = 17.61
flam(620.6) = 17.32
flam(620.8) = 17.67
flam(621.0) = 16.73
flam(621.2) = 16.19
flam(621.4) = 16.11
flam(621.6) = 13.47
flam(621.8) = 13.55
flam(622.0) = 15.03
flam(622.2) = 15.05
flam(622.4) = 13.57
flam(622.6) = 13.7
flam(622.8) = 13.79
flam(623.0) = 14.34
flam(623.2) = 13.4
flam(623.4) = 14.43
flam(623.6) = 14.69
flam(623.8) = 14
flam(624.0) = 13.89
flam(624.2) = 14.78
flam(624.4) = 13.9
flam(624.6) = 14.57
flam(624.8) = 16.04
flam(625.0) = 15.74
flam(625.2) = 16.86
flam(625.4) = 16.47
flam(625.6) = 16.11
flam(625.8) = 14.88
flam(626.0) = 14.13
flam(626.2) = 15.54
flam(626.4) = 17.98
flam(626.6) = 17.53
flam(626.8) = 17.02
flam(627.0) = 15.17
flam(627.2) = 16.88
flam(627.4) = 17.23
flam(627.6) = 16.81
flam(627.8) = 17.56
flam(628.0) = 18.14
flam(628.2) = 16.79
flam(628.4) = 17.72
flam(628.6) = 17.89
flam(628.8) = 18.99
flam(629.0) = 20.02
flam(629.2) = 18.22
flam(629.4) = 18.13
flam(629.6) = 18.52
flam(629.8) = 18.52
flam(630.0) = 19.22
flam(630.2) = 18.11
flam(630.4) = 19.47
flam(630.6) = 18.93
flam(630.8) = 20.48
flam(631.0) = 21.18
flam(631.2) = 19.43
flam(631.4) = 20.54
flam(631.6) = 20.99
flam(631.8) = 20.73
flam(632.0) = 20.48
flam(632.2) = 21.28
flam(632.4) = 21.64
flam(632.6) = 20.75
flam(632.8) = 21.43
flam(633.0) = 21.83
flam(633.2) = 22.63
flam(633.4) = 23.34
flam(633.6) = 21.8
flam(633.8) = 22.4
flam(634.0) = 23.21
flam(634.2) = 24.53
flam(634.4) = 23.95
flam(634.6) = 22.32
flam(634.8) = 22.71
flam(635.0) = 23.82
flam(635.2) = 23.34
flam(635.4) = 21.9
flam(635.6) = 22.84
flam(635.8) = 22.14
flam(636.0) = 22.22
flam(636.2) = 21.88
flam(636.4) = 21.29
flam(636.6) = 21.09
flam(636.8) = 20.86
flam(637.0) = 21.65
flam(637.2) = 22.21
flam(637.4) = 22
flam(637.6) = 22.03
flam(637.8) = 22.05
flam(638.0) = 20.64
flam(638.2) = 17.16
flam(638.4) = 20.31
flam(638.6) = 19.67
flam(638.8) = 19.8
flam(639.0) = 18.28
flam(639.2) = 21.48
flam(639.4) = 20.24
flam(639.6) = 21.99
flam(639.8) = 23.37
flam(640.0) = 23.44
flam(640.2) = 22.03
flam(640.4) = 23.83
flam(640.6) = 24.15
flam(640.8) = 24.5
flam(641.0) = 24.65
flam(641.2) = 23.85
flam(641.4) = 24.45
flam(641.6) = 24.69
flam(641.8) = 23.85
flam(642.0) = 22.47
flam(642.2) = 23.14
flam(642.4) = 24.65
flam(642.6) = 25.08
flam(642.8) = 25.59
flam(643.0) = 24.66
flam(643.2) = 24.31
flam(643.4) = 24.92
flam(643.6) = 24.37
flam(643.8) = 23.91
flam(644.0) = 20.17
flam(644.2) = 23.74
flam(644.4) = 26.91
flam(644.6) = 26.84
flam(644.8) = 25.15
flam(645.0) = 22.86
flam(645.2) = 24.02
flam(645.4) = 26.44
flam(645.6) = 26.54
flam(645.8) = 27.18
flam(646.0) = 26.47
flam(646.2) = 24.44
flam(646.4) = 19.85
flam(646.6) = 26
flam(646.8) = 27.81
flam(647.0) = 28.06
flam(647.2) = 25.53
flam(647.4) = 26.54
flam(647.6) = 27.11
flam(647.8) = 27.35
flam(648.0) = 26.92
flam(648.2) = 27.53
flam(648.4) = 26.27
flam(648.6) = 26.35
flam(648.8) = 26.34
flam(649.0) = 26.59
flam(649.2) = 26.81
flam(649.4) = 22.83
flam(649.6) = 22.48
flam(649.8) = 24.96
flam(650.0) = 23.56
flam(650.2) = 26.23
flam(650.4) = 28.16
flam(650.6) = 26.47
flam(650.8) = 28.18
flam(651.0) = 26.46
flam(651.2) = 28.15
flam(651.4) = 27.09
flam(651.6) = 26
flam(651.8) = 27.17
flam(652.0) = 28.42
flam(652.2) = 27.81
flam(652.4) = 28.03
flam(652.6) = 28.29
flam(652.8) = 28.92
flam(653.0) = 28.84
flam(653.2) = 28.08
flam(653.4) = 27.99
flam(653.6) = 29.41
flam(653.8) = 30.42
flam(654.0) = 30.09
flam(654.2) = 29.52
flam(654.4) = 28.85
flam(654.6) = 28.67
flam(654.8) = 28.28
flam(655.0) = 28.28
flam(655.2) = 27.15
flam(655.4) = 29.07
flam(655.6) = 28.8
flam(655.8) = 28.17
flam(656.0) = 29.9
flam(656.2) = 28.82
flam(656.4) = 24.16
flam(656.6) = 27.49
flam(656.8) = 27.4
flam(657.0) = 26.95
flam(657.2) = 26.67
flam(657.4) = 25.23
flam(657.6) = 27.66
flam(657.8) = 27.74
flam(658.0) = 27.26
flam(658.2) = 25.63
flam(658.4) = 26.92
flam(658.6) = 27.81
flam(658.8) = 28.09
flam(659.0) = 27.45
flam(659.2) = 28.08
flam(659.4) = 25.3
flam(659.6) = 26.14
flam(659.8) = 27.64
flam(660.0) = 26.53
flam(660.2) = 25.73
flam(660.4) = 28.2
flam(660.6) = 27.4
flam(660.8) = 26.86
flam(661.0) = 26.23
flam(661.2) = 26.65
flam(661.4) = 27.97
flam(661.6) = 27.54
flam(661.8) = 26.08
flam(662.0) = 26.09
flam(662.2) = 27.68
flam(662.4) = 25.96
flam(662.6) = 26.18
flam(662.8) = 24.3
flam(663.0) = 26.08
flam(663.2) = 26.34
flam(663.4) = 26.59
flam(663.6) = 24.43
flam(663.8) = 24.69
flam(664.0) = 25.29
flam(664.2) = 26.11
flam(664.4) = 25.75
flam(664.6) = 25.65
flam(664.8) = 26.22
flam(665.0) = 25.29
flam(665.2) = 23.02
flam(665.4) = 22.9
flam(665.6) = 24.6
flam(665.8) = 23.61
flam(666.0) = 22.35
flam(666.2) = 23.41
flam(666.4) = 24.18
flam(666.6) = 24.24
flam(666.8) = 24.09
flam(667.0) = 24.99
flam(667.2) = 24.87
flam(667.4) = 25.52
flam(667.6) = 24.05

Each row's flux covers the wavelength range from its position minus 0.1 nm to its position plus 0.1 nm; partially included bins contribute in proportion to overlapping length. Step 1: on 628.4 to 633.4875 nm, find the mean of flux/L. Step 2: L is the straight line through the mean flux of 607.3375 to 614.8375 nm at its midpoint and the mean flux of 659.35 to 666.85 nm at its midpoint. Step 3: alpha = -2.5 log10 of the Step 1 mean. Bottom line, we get 0.164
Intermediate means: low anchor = 21.9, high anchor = 25.6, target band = 20.1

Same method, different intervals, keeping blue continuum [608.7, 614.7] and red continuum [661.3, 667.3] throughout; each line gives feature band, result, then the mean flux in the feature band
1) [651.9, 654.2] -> -0.18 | 28.8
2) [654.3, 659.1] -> -0.12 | 27.6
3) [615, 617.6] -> 0.28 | 17.2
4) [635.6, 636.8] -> 0.08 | 21.7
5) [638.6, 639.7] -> 0.16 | 20.3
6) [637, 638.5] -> 0.12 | 21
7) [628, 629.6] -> 0.25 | 18.3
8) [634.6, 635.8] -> 0.03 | 22.8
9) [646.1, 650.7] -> -0.07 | 25.8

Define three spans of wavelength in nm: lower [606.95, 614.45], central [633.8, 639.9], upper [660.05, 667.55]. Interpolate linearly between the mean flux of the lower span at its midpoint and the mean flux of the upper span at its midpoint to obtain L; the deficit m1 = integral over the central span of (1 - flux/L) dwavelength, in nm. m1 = 0.50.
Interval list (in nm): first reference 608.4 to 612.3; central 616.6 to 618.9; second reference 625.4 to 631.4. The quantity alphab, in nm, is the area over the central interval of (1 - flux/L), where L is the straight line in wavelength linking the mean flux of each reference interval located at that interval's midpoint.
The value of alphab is 0.39 nm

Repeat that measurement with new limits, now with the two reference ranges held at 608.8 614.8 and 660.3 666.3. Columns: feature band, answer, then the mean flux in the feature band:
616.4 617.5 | 0.35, 15.2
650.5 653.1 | -0.30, 27.7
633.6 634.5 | 0.01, 23.3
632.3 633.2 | 0.07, 21.5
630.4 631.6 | 0.16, 20.1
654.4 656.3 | -0.27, 28.6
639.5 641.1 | 0.03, 23.5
